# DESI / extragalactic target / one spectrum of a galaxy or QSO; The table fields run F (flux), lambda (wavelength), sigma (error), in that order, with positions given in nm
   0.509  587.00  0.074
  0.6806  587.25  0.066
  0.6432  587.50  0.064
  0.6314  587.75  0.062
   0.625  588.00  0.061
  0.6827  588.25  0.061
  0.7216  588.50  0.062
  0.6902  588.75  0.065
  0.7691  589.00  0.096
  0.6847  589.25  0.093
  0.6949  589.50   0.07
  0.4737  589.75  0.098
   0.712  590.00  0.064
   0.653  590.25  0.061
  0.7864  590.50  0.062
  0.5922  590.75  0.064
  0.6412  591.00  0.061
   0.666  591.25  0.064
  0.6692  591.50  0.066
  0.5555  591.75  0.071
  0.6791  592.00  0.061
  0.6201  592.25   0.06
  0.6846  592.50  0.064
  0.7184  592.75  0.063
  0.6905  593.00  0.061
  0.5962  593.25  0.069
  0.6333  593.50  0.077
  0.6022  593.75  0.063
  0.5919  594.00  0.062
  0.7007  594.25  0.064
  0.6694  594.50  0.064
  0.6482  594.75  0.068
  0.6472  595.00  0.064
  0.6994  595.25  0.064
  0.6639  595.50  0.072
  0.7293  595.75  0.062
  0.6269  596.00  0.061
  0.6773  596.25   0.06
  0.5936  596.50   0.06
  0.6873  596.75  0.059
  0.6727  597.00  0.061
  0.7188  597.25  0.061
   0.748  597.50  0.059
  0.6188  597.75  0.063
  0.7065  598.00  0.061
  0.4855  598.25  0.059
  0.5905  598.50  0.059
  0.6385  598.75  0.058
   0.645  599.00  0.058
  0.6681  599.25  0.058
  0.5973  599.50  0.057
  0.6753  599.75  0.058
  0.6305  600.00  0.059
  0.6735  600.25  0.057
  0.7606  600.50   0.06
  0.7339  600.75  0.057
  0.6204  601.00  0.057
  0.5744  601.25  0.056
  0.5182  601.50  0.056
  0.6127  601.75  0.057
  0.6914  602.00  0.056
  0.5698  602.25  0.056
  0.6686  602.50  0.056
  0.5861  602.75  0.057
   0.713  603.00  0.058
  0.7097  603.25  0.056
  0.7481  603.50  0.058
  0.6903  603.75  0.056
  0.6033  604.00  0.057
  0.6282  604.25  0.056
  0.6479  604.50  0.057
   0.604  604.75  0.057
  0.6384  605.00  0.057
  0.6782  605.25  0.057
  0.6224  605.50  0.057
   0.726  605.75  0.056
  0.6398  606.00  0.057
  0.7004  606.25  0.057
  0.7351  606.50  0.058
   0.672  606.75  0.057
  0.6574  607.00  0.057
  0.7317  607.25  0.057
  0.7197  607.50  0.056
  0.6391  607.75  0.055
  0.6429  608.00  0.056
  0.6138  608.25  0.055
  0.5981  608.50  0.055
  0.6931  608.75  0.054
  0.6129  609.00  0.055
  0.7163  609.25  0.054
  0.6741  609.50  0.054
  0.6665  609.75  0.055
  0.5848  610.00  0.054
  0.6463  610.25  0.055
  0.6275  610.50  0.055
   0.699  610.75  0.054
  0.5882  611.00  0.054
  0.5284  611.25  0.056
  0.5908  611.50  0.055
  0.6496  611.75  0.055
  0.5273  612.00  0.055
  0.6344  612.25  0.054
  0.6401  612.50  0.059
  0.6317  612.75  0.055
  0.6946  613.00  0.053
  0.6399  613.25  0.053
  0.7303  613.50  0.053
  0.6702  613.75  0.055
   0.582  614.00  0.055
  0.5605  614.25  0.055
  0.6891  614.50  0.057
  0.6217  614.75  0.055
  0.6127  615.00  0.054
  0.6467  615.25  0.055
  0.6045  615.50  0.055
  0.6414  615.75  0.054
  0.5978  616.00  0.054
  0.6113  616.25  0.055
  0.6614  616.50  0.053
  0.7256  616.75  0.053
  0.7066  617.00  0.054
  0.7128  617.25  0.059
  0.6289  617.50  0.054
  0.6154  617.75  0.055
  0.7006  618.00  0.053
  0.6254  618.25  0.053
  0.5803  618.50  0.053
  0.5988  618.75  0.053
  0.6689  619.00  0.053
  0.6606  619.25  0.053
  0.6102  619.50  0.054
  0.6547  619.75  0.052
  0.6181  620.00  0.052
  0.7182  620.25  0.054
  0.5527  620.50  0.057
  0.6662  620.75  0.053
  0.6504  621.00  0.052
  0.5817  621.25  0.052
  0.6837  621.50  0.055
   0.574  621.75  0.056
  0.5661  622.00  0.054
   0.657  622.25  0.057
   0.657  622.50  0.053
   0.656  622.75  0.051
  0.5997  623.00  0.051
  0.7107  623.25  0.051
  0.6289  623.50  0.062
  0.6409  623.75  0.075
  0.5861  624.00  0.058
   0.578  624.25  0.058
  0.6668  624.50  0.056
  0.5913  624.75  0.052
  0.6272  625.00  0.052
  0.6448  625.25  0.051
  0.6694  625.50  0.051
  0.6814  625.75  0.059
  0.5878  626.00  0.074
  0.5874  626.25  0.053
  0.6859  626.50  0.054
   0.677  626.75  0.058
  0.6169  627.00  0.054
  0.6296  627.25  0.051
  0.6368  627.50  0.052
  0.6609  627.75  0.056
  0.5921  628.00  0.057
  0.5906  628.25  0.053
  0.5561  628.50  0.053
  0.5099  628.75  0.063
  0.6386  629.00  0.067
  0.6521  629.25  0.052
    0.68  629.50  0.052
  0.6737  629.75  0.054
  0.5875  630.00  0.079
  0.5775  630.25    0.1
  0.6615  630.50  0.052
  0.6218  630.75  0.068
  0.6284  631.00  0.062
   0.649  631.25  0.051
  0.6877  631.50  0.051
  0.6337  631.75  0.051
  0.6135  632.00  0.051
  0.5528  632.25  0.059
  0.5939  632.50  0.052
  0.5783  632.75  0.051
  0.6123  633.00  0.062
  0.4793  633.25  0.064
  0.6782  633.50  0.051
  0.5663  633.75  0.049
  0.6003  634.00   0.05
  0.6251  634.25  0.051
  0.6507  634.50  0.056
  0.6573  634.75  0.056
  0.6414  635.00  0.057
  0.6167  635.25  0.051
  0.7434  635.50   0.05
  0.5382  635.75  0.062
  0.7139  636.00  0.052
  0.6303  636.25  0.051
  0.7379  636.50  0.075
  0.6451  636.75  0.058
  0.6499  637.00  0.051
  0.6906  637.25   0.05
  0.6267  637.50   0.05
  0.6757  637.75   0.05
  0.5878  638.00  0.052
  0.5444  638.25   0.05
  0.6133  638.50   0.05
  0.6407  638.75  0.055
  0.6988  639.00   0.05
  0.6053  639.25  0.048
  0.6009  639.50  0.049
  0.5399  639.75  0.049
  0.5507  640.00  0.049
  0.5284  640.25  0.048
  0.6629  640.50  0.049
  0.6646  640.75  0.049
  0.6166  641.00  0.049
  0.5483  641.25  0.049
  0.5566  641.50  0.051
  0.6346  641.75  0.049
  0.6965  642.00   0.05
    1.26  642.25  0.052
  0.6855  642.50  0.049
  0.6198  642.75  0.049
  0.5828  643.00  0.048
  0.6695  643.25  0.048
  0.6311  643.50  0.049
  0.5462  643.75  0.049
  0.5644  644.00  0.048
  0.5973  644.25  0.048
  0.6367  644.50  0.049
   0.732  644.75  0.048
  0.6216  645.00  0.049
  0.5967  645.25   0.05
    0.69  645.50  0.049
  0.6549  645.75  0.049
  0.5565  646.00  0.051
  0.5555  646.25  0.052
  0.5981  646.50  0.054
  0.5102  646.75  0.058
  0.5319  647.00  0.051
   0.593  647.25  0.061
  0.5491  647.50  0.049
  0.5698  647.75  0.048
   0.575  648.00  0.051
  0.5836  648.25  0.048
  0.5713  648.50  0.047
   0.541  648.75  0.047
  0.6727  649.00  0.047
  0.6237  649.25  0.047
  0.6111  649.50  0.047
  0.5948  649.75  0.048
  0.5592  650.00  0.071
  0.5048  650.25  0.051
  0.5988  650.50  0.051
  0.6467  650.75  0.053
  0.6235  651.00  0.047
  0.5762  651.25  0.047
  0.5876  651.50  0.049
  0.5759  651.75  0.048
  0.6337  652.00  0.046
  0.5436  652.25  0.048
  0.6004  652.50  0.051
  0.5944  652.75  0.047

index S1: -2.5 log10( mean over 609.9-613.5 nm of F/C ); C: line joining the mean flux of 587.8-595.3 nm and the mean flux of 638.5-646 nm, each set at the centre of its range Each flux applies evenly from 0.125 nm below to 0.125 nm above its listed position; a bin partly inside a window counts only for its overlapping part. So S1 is 0.05 mag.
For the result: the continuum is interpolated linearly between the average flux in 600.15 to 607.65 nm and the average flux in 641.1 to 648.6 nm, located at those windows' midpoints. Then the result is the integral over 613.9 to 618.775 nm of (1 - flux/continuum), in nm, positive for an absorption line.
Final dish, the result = 0.10 nm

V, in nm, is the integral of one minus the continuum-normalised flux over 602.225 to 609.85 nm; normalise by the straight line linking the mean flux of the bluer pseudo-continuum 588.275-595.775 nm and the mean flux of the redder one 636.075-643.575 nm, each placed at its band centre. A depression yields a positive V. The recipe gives -0.073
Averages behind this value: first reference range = 0.662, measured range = 0.664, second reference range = 0.647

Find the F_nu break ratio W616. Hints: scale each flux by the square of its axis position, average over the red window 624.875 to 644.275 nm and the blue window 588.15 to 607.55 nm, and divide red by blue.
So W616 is 1.08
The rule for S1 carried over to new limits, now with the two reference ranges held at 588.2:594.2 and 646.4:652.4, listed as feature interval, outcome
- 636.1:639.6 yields -0.07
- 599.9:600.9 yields -0.08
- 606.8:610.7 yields -0.03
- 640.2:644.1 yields -0.11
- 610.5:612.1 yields 0.06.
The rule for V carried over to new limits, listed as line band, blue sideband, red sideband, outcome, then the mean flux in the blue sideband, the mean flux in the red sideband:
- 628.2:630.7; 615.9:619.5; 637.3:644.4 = 0.11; 0.649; 0.635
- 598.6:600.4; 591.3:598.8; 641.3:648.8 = 0.01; 0.652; 0.624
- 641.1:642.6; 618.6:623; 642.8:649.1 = -0.31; 0.633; 0.597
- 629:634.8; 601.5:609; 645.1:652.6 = -0.05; 0.658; 0.588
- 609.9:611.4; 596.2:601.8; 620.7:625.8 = 0.06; 0.646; 0.633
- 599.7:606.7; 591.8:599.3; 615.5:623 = -0.08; 0.654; 0.639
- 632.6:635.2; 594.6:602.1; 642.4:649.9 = 0.02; 0.652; 0.602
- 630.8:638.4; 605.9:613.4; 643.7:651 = -0.21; 0.647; 0.594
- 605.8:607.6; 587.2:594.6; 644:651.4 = -0.15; 0.658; 0.595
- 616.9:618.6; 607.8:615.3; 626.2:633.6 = -0.07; 0.634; 0.618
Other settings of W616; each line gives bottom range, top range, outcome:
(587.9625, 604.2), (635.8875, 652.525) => 1.10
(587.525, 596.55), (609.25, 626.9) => 1.05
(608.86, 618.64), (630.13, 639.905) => 1.05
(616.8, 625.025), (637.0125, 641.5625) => 1.02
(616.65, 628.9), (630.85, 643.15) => 1.05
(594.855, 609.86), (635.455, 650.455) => 1.08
